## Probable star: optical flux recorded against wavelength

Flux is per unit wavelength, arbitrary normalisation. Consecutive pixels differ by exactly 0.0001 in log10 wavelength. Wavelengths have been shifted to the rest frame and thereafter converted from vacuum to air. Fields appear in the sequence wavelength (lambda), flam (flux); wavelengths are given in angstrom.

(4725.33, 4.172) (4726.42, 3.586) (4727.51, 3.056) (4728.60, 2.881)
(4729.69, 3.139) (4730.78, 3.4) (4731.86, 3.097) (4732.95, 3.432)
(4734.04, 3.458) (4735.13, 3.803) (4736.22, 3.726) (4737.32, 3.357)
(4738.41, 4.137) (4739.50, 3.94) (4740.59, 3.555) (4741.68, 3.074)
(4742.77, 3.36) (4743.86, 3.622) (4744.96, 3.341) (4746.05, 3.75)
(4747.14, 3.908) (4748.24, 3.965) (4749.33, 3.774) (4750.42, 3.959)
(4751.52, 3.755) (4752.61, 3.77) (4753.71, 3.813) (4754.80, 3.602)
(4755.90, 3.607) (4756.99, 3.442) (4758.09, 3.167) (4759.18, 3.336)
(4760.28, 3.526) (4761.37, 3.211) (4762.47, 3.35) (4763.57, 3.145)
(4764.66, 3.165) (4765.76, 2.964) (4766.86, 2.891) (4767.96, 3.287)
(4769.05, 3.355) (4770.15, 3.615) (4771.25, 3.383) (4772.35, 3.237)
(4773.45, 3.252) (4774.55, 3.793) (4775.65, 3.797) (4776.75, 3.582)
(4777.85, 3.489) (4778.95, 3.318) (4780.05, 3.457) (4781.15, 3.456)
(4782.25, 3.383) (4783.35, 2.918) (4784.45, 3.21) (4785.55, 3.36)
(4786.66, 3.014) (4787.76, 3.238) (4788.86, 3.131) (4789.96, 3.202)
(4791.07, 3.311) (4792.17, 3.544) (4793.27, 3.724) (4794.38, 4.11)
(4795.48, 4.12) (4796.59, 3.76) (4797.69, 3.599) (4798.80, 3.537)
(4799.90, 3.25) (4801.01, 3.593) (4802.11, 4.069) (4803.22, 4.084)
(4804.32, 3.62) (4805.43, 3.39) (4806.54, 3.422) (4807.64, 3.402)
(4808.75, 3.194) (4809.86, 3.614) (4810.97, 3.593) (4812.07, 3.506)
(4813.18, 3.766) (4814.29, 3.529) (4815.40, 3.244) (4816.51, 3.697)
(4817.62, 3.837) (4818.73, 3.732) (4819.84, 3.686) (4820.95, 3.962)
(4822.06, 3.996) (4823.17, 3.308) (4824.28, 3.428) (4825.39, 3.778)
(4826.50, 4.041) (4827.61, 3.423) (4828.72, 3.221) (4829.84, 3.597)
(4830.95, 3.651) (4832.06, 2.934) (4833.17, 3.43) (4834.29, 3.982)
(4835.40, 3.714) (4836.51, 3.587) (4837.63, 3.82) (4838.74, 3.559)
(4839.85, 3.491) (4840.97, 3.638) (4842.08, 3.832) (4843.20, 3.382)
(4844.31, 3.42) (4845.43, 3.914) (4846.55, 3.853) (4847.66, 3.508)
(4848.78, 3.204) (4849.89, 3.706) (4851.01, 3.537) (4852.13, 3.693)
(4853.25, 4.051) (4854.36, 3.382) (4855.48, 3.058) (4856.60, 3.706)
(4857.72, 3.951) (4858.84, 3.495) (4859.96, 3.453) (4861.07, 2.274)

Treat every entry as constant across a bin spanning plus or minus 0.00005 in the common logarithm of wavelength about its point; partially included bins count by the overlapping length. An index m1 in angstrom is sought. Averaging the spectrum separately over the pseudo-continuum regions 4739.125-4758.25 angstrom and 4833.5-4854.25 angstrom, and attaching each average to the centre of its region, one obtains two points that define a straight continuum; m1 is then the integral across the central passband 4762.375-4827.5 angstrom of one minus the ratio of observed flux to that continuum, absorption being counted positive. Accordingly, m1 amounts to 2.6 angstrom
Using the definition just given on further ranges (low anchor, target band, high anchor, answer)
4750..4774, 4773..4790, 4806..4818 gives 0.4 angstrom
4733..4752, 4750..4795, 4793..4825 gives 3.0 angstrom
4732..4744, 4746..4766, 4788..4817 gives 0.2 angstrom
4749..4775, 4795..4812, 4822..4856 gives -0.5 angstrom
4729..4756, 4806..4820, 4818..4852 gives 0.2 angstrom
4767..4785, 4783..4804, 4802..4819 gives -0.1 angstrom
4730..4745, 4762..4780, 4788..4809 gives 1.0 angstrom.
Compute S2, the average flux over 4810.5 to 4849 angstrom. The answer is 3.61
